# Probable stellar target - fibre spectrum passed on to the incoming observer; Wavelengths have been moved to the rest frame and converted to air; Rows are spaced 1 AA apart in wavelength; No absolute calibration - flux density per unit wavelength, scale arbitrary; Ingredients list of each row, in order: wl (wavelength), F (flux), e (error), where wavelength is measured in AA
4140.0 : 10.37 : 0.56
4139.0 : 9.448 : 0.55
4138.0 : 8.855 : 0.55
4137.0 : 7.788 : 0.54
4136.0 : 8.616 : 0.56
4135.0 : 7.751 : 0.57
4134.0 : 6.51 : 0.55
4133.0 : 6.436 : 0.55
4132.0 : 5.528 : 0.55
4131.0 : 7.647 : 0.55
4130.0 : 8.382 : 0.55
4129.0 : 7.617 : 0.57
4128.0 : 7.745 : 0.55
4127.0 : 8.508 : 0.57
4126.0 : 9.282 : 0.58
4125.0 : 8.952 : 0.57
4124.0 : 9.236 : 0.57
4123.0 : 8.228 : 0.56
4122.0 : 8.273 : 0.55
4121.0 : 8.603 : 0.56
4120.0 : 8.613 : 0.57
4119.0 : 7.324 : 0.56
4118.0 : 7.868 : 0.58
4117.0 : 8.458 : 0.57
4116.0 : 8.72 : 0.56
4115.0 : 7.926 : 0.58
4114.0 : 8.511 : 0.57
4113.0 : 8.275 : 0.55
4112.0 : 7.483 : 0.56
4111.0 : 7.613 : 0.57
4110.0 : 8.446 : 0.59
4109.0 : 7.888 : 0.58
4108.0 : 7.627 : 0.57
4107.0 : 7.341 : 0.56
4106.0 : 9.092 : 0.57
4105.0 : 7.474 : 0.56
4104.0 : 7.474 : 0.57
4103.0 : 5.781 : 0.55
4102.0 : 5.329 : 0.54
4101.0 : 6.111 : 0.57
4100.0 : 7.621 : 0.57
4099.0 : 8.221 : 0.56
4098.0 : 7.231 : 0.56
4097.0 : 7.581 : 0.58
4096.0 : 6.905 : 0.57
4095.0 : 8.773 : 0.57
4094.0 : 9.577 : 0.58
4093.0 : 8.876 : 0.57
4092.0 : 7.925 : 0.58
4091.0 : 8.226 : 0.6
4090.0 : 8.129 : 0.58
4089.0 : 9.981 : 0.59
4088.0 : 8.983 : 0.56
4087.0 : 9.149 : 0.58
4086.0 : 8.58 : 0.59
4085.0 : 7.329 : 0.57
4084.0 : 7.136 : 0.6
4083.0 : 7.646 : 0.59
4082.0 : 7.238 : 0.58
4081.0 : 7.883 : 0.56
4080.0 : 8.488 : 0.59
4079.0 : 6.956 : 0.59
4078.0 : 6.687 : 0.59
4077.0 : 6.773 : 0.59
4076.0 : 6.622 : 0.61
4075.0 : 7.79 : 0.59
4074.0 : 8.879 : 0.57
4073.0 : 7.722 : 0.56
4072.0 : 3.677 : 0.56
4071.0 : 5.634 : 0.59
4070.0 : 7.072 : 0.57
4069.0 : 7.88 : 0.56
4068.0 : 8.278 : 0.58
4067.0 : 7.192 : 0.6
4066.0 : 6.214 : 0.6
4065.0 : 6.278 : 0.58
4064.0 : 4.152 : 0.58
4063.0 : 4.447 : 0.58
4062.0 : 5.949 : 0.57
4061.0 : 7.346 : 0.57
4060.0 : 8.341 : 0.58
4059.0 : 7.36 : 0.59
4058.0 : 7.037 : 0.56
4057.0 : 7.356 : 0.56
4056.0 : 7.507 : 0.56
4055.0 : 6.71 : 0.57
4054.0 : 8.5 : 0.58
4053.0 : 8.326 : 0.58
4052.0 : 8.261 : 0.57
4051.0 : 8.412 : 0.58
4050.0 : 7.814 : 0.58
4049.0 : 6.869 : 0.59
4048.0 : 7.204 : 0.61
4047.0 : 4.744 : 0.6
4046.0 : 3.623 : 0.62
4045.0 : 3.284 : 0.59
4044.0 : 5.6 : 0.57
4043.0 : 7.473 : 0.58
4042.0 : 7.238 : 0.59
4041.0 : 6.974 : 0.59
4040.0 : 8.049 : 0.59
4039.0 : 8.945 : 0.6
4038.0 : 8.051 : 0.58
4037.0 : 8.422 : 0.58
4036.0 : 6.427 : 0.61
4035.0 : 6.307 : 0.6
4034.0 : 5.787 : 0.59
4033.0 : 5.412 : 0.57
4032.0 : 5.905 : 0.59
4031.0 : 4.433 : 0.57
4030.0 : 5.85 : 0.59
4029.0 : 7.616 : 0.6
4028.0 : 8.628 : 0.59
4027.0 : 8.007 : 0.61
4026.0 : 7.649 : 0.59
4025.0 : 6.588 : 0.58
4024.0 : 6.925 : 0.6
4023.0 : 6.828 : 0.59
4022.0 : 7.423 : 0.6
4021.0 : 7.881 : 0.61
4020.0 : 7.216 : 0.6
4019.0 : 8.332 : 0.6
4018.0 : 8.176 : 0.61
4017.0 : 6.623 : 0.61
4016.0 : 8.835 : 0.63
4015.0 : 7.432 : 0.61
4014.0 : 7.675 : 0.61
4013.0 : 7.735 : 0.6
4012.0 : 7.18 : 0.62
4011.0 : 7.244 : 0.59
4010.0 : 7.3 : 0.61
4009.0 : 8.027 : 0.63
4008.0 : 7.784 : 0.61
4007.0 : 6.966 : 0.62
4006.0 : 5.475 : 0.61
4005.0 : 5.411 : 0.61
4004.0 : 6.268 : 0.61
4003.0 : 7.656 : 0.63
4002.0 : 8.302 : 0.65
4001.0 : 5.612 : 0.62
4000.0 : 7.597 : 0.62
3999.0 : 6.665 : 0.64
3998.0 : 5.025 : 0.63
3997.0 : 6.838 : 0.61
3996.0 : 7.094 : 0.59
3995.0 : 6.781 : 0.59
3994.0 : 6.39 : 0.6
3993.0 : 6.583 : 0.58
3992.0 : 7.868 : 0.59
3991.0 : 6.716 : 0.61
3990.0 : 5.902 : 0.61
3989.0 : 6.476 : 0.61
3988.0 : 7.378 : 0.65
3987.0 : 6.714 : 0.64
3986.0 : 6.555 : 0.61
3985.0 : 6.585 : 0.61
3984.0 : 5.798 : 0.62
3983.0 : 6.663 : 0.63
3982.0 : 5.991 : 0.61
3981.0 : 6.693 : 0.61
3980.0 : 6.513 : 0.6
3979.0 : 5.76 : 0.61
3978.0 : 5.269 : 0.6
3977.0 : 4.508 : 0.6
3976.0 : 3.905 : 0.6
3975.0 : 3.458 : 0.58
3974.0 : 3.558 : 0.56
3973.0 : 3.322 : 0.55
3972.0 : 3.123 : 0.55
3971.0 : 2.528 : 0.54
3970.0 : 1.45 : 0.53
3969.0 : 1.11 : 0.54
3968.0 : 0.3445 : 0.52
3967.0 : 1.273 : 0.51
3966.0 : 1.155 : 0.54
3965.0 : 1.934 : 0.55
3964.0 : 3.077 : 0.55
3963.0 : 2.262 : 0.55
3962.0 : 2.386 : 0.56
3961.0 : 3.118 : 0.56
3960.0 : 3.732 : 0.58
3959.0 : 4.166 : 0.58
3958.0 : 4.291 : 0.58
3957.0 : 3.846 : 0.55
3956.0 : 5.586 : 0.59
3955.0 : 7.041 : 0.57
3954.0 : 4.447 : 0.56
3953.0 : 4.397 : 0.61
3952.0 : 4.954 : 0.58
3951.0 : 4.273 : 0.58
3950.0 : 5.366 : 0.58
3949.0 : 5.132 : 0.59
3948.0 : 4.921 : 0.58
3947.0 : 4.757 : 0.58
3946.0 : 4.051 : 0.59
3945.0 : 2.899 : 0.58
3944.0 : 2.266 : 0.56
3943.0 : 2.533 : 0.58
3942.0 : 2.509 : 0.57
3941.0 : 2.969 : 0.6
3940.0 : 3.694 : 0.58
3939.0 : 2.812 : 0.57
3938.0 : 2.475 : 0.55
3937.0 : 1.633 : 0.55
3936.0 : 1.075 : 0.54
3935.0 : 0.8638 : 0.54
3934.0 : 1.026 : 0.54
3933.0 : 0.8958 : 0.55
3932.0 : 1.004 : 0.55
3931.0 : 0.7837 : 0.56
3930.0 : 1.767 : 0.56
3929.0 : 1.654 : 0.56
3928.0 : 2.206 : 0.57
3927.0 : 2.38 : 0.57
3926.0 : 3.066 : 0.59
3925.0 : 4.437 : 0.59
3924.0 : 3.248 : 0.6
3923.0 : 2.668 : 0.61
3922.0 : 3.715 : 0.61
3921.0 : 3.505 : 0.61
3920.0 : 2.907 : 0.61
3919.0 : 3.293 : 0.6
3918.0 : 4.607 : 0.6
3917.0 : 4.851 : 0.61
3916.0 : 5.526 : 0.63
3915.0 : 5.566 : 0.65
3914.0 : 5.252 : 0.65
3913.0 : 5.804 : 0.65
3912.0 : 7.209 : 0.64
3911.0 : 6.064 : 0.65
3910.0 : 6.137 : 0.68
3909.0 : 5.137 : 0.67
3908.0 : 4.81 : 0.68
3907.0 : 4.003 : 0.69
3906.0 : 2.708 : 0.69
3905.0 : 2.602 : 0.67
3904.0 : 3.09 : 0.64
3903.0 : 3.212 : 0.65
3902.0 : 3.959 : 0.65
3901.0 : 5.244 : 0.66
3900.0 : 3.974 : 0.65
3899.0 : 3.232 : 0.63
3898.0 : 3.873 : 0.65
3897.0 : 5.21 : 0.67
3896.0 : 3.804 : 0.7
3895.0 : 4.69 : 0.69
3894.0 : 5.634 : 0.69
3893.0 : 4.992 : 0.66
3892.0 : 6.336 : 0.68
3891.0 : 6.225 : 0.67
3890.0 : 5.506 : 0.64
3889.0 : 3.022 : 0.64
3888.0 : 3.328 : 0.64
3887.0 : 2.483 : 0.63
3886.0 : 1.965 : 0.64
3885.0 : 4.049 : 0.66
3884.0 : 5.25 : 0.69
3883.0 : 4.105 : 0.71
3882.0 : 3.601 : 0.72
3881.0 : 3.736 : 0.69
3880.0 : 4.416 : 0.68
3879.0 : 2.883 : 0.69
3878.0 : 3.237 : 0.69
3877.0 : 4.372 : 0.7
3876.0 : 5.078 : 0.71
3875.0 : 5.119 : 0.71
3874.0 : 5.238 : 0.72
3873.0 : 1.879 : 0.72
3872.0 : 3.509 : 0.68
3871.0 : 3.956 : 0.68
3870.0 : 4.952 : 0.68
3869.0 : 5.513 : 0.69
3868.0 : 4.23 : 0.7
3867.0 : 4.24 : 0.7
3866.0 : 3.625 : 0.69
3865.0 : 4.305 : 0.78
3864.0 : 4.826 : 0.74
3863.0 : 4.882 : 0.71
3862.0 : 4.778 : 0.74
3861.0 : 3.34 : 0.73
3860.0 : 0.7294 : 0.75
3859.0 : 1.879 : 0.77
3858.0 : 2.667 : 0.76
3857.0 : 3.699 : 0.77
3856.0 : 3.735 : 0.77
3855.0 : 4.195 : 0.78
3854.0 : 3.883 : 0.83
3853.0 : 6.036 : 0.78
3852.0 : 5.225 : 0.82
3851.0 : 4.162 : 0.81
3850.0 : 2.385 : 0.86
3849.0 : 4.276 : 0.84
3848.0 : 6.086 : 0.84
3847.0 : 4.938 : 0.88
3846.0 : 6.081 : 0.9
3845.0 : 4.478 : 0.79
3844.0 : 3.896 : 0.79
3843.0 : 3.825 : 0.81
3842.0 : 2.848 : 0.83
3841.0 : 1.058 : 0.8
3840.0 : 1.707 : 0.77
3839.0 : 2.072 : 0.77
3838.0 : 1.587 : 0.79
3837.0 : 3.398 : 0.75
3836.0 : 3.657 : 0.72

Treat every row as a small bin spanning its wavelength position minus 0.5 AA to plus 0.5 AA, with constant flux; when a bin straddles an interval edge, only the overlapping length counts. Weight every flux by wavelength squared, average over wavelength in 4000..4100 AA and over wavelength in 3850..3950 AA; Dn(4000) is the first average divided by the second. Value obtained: 2.06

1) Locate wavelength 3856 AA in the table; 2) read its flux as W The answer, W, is 3.735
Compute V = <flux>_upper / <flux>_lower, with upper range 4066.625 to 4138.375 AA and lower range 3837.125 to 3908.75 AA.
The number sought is 1.97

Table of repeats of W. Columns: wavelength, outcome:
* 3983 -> 6.663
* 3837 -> 3.398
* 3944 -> 2.266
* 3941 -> 2.969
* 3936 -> 1.075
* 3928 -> 2.206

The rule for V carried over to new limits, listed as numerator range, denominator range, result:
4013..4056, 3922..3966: 2.27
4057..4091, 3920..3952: 2.56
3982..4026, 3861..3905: 1.67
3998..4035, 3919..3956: 2.27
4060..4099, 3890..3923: 1.62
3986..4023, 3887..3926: 1.60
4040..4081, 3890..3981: 1.86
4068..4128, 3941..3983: 2.07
